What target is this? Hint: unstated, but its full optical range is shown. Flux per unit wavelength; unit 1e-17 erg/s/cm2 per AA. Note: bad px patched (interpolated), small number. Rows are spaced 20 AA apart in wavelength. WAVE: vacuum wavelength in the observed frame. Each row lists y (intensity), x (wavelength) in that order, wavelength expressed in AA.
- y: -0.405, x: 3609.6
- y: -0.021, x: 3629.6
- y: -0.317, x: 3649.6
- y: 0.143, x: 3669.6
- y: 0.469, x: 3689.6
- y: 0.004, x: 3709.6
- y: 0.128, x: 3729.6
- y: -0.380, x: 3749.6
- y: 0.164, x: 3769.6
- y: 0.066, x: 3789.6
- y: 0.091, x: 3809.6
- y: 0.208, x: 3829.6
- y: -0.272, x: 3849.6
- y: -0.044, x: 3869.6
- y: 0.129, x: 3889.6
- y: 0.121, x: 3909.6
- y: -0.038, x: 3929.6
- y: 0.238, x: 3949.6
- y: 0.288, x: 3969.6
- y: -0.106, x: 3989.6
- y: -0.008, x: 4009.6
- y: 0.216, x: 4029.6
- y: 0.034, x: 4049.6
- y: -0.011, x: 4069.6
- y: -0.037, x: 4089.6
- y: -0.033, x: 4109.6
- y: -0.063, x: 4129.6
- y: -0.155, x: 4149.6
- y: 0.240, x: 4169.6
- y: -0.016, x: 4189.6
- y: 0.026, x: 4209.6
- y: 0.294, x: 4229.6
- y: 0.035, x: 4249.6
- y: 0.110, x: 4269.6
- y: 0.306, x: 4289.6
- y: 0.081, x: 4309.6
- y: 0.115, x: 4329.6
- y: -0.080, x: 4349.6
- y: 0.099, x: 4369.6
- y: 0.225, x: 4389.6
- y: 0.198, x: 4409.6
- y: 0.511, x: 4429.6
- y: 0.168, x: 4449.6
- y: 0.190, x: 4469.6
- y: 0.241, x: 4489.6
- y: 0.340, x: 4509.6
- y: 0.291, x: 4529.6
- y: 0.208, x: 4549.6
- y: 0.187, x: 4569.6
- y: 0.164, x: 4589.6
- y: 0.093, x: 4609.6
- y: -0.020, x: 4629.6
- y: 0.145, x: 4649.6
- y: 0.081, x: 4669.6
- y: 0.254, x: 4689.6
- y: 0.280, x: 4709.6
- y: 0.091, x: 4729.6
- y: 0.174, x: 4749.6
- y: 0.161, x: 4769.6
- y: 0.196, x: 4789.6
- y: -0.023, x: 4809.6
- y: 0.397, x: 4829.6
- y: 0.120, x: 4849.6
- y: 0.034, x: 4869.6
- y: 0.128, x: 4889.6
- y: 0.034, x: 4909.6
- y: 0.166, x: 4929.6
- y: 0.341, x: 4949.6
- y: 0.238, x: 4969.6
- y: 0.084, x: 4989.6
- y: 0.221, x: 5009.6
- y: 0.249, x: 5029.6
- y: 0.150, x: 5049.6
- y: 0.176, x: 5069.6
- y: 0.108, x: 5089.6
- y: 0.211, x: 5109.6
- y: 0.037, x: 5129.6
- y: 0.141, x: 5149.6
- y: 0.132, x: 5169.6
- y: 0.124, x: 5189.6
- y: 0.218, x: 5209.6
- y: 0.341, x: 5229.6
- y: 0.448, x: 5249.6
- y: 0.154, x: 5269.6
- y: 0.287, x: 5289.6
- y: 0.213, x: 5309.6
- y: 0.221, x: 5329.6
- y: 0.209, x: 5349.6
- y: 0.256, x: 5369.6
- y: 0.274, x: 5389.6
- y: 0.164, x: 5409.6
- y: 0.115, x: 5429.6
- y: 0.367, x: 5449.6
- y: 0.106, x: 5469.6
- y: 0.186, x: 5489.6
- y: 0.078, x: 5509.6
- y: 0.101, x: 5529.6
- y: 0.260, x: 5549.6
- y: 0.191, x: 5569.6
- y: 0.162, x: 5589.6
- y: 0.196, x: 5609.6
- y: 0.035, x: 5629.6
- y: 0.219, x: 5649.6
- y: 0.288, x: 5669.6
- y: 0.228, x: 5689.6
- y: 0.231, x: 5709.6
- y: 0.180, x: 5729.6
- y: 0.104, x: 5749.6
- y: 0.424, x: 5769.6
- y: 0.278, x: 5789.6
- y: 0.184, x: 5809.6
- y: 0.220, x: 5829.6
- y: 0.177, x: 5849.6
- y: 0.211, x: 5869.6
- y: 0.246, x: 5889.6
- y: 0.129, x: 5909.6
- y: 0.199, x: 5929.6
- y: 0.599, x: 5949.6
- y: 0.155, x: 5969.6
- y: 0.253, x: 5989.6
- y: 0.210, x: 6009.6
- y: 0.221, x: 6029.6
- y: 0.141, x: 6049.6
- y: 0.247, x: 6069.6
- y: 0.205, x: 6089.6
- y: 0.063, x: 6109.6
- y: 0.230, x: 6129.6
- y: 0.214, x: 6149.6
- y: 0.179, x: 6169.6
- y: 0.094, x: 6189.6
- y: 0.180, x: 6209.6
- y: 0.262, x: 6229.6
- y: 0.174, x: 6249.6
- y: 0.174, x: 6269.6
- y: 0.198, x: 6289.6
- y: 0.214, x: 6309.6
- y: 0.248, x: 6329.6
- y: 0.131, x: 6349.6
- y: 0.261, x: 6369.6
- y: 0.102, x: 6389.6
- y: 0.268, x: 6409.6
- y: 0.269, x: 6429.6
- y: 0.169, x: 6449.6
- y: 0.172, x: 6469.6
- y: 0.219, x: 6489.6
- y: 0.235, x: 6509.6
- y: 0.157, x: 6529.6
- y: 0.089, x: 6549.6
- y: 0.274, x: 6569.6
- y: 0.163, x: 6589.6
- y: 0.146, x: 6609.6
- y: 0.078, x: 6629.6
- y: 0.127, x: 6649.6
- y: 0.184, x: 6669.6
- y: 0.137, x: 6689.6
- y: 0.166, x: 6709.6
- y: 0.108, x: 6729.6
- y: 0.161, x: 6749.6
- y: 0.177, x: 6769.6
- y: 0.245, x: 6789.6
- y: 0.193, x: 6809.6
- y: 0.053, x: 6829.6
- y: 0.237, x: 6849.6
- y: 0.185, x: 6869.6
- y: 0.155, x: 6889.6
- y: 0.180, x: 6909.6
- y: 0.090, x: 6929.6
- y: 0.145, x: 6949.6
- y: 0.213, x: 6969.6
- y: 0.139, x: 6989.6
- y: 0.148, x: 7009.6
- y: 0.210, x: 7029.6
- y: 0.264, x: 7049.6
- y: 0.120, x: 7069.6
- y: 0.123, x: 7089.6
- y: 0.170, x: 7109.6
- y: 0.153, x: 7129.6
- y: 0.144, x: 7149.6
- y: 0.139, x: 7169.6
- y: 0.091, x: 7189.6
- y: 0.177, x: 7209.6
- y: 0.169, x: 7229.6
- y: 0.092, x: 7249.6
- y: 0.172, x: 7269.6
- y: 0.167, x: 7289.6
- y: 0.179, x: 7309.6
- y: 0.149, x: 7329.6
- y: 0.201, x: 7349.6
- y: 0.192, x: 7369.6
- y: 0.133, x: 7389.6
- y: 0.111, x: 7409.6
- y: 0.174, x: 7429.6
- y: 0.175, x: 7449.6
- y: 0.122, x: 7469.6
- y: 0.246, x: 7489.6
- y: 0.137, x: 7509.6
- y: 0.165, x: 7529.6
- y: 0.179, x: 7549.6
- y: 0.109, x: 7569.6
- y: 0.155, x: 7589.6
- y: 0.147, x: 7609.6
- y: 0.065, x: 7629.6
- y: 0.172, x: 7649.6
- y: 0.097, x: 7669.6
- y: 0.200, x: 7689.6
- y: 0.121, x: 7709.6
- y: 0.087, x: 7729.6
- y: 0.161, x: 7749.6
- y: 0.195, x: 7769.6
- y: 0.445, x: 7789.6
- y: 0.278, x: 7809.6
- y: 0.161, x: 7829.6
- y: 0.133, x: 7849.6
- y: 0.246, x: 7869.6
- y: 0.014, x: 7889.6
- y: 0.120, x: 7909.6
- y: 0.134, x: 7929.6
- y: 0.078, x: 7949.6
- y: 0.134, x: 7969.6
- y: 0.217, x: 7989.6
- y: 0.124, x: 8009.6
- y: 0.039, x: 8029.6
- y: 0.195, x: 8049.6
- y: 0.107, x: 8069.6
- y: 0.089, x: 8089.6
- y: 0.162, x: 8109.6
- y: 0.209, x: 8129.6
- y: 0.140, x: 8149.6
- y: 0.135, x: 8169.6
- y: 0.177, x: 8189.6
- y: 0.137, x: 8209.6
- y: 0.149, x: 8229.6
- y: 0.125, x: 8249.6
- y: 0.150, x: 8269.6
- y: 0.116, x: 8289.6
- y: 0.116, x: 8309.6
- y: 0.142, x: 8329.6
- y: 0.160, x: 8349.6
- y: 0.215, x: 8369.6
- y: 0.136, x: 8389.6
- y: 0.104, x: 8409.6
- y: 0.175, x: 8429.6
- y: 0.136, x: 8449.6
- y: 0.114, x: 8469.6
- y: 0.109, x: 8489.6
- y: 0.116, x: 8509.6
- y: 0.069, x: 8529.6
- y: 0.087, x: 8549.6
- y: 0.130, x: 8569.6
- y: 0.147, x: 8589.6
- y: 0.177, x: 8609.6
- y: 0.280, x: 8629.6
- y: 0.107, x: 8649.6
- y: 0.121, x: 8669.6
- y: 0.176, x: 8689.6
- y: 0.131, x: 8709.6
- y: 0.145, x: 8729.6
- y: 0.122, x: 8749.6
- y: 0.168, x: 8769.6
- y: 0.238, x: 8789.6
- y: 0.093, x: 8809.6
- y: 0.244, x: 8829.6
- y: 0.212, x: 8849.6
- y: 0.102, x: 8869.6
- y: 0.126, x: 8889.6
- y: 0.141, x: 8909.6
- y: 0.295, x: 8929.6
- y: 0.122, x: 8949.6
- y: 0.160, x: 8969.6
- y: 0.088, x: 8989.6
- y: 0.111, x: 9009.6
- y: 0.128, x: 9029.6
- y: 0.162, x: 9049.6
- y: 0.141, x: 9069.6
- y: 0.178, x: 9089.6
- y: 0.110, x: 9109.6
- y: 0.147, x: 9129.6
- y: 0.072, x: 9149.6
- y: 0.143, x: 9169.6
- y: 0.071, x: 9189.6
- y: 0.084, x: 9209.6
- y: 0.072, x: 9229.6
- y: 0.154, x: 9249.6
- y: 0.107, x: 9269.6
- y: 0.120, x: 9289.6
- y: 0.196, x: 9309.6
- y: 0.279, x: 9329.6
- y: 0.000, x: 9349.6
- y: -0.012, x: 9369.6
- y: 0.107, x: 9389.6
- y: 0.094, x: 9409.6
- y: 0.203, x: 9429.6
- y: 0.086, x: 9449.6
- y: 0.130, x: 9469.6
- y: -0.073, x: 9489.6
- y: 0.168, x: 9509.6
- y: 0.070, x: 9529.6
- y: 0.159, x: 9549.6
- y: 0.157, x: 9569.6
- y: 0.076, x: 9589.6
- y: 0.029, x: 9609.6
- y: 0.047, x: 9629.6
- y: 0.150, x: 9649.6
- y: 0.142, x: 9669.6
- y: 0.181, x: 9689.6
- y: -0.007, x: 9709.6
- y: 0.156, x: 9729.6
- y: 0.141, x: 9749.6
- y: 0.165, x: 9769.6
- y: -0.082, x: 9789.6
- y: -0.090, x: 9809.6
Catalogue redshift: 0.188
